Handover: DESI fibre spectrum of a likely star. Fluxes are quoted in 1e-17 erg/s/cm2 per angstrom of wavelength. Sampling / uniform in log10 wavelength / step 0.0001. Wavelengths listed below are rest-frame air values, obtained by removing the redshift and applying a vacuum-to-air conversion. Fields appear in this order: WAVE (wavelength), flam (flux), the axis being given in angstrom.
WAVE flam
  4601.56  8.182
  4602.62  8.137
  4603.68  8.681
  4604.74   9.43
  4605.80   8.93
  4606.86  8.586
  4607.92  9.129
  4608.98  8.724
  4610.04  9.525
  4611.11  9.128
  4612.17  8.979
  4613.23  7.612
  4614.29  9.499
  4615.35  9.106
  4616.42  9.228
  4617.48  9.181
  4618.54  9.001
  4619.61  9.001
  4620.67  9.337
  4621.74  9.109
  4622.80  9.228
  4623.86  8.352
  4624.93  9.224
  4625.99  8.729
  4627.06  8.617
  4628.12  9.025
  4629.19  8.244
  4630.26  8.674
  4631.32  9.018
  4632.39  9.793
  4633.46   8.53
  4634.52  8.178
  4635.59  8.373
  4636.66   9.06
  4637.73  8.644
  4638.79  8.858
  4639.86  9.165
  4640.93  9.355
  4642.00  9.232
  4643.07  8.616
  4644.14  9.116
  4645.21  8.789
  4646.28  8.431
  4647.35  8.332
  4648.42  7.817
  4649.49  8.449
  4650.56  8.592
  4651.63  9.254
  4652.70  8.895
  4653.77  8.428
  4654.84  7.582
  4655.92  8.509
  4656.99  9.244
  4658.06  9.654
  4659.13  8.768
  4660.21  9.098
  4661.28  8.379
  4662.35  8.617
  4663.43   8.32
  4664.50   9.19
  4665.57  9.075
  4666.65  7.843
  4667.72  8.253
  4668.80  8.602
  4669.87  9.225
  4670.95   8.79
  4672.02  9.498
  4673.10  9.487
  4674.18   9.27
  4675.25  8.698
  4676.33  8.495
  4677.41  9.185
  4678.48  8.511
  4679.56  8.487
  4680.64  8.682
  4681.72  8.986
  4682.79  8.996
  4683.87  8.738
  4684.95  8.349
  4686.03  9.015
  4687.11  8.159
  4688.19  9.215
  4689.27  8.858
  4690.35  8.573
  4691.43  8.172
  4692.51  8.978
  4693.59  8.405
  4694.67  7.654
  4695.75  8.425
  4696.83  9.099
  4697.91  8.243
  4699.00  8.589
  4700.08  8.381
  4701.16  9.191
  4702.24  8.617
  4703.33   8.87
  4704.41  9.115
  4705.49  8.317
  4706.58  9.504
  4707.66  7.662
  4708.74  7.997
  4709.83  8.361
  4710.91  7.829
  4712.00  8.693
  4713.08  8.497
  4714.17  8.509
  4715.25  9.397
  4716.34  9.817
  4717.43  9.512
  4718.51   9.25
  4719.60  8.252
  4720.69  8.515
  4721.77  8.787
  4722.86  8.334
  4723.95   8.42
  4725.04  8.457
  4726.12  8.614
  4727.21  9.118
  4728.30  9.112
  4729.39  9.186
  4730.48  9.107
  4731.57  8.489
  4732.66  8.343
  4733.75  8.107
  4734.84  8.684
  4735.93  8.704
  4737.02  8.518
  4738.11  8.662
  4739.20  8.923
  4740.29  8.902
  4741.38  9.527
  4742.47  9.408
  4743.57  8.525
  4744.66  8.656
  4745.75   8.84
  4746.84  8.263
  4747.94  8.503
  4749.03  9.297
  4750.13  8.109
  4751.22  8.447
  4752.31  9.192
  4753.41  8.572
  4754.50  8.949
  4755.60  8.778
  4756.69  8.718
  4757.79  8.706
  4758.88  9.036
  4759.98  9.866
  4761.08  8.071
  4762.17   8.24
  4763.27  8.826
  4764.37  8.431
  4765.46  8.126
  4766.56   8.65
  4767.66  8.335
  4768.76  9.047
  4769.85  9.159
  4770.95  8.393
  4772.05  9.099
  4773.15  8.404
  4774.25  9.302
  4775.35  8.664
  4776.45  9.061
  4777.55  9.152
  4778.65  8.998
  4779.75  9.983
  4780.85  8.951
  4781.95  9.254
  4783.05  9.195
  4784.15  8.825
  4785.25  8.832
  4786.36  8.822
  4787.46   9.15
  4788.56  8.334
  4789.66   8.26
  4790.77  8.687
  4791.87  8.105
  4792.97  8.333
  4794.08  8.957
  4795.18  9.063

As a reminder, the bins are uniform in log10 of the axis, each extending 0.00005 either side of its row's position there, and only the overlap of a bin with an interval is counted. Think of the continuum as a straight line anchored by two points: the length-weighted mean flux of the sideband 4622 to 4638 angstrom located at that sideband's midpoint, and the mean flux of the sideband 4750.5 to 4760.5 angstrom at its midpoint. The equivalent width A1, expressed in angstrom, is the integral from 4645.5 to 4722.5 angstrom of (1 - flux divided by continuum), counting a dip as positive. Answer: 1.3 angstrom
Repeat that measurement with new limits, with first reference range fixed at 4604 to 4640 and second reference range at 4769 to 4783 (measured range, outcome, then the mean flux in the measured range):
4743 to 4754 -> 0.46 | 8.64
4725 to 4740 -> 0.47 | 8.73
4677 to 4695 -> 0.63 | 8.65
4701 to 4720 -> 0.53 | 8.74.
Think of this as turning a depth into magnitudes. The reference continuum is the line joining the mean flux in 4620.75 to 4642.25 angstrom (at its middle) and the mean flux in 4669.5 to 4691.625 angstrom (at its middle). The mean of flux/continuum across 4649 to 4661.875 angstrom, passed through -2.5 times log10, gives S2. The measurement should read 0.01 mag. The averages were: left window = 8.87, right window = 8.83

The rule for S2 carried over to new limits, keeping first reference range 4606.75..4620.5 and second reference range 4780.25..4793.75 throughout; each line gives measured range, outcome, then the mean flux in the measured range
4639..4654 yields 0.02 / 8.76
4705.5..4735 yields 0.02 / 8.68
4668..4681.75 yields 0.00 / 8.9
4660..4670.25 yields 0.03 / 8.64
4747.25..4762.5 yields 0.00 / 8.75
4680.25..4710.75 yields 0.03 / 8.6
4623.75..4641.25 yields 0.02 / 8.82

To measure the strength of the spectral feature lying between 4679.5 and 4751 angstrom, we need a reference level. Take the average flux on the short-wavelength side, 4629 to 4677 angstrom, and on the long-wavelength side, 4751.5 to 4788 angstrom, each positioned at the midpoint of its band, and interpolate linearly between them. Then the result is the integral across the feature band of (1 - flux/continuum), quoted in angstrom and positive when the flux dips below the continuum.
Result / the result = 1.1 angstrom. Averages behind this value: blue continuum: 8.77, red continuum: 8.87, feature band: 8.69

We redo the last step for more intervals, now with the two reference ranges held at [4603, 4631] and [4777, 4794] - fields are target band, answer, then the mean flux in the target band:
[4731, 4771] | 0.8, 8.71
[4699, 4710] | 0.4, 8.61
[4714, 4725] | 0.0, 8.87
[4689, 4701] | 0.5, 8.5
